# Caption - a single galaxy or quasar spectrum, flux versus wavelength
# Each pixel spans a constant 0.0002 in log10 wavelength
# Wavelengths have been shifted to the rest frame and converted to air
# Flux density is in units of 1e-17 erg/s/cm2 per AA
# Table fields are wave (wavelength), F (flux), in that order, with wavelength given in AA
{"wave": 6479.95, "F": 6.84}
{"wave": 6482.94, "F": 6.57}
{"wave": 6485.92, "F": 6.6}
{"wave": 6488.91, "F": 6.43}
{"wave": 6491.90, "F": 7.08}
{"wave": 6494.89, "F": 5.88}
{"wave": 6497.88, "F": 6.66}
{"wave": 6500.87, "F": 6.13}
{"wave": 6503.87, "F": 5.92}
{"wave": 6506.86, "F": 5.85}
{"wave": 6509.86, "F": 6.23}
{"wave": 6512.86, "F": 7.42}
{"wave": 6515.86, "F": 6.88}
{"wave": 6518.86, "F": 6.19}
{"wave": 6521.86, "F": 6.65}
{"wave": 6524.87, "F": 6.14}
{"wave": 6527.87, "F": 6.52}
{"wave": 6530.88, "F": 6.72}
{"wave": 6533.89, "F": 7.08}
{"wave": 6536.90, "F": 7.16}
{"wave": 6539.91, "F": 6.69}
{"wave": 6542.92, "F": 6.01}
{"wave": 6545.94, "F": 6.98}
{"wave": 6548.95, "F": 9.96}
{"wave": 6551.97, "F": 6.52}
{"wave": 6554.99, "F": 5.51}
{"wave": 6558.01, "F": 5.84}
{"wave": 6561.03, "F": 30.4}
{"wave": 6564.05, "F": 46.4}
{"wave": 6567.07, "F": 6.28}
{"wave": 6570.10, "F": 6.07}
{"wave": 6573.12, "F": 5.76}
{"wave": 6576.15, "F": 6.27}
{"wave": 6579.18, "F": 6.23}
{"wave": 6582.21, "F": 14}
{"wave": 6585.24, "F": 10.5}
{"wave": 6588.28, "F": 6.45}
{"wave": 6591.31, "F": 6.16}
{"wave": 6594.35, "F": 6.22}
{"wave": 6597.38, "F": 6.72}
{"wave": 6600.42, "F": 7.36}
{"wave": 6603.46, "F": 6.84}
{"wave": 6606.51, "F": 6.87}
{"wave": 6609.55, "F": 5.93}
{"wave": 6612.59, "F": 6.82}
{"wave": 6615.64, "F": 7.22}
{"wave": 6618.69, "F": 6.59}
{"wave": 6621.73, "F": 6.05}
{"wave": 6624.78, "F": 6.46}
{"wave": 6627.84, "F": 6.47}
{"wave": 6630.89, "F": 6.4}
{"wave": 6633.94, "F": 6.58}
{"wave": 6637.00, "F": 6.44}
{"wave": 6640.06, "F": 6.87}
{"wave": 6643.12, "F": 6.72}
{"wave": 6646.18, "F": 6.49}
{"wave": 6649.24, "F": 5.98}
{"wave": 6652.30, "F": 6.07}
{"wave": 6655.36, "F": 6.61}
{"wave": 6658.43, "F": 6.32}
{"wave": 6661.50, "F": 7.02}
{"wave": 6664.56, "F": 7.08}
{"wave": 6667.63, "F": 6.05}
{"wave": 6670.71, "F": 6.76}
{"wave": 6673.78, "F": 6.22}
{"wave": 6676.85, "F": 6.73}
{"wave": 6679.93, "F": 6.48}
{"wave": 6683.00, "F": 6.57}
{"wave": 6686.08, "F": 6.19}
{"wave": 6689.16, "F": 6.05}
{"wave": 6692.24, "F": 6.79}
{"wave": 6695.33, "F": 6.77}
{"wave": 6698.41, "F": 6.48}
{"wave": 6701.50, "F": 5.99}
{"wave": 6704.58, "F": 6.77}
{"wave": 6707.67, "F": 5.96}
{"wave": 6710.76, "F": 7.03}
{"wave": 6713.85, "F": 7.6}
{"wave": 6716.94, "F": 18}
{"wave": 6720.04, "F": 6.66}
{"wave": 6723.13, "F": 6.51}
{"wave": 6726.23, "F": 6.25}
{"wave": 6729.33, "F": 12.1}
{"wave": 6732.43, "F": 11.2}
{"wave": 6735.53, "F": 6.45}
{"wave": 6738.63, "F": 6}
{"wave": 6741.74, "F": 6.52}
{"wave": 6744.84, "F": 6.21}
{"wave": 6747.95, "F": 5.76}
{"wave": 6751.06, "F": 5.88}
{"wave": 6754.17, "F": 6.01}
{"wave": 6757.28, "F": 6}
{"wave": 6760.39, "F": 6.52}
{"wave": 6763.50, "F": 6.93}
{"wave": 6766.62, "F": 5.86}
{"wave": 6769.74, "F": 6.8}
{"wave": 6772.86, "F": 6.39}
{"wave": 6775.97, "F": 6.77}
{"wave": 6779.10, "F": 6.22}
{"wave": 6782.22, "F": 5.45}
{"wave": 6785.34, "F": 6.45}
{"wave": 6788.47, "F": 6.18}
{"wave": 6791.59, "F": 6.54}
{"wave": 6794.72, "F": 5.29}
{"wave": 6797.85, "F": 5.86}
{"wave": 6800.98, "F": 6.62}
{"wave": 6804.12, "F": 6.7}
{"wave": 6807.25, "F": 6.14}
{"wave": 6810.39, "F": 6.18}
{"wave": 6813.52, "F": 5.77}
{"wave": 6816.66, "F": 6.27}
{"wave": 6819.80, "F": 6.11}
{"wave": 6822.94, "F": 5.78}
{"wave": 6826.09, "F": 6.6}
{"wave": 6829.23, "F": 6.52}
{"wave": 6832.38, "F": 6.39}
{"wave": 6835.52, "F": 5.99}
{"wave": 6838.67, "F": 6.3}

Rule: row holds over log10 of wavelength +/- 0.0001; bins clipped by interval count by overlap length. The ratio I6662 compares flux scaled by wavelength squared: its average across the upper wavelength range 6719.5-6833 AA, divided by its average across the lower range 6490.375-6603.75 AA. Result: 0.8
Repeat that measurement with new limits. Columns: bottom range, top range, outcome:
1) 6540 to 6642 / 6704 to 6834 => 0.82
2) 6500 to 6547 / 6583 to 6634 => 1.08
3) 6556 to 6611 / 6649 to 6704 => 0.63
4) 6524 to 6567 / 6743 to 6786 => 0.59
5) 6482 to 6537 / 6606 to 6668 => 1.04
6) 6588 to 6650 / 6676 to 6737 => 1.20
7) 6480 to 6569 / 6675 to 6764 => 0.87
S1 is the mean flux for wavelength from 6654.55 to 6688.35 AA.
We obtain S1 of 6.54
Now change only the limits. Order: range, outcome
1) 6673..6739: 7.54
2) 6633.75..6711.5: 6.49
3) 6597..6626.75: 6.68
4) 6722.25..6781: 6.86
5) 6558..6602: 11.6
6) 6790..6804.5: 6.16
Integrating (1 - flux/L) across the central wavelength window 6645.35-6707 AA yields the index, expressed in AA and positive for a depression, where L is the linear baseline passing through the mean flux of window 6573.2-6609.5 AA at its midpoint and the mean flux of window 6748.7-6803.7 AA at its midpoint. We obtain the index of 3.8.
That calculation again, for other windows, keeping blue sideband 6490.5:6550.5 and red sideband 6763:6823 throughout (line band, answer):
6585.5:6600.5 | -0.6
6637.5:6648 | -0.3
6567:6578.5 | 0.9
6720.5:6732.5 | -4.2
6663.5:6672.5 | -0.2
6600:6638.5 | -0.4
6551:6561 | -4.4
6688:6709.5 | -0.1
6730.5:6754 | -2.2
